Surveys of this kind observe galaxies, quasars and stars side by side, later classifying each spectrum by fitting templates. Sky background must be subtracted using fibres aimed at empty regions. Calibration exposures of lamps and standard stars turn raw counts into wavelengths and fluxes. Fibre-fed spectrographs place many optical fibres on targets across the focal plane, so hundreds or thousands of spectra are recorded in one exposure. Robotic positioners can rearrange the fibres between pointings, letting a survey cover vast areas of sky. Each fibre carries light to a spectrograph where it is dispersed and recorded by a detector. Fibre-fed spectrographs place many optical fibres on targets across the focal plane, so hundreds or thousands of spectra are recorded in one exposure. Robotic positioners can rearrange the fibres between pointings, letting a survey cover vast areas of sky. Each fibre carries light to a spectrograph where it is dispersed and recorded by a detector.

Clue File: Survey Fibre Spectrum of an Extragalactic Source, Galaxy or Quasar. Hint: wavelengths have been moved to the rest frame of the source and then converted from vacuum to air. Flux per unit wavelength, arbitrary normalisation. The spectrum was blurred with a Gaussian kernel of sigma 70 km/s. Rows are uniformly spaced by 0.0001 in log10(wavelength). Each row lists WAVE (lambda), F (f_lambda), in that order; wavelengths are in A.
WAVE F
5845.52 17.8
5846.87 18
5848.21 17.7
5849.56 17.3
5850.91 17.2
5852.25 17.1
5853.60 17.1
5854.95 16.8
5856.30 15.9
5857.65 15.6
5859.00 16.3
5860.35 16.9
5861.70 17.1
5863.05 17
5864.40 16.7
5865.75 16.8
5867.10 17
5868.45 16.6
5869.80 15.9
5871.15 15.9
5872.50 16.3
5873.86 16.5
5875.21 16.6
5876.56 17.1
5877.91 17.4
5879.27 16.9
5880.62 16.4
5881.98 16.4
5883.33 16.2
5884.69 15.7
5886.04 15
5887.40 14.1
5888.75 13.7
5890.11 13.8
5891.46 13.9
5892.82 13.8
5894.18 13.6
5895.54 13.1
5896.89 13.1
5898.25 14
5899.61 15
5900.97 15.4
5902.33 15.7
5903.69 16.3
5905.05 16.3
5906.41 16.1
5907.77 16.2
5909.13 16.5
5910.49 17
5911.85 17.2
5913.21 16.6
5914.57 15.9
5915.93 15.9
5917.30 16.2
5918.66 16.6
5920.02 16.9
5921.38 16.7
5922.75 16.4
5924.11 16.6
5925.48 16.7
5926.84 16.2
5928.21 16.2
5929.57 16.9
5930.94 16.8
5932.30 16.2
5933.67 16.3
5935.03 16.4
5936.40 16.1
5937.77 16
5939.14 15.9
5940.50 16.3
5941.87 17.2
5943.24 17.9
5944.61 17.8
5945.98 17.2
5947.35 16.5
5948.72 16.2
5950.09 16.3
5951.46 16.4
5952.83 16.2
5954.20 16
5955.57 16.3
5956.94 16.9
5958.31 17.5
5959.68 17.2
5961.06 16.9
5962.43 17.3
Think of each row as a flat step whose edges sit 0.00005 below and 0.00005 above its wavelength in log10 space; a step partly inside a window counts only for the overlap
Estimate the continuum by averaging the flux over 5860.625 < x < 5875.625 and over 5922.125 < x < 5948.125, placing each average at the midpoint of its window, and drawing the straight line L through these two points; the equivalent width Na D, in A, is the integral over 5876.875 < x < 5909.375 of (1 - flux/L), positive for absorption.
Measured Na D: 2.7 A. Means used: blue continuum 16.6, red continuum 16.6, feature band 15.2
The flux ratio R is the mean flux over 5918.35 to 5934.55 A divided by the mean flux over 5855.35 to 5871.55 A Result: 1.00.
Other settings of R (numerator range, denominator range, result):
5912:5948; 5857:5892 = 1.03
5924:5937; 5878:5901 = 1.11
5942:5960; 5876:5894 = 1.09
